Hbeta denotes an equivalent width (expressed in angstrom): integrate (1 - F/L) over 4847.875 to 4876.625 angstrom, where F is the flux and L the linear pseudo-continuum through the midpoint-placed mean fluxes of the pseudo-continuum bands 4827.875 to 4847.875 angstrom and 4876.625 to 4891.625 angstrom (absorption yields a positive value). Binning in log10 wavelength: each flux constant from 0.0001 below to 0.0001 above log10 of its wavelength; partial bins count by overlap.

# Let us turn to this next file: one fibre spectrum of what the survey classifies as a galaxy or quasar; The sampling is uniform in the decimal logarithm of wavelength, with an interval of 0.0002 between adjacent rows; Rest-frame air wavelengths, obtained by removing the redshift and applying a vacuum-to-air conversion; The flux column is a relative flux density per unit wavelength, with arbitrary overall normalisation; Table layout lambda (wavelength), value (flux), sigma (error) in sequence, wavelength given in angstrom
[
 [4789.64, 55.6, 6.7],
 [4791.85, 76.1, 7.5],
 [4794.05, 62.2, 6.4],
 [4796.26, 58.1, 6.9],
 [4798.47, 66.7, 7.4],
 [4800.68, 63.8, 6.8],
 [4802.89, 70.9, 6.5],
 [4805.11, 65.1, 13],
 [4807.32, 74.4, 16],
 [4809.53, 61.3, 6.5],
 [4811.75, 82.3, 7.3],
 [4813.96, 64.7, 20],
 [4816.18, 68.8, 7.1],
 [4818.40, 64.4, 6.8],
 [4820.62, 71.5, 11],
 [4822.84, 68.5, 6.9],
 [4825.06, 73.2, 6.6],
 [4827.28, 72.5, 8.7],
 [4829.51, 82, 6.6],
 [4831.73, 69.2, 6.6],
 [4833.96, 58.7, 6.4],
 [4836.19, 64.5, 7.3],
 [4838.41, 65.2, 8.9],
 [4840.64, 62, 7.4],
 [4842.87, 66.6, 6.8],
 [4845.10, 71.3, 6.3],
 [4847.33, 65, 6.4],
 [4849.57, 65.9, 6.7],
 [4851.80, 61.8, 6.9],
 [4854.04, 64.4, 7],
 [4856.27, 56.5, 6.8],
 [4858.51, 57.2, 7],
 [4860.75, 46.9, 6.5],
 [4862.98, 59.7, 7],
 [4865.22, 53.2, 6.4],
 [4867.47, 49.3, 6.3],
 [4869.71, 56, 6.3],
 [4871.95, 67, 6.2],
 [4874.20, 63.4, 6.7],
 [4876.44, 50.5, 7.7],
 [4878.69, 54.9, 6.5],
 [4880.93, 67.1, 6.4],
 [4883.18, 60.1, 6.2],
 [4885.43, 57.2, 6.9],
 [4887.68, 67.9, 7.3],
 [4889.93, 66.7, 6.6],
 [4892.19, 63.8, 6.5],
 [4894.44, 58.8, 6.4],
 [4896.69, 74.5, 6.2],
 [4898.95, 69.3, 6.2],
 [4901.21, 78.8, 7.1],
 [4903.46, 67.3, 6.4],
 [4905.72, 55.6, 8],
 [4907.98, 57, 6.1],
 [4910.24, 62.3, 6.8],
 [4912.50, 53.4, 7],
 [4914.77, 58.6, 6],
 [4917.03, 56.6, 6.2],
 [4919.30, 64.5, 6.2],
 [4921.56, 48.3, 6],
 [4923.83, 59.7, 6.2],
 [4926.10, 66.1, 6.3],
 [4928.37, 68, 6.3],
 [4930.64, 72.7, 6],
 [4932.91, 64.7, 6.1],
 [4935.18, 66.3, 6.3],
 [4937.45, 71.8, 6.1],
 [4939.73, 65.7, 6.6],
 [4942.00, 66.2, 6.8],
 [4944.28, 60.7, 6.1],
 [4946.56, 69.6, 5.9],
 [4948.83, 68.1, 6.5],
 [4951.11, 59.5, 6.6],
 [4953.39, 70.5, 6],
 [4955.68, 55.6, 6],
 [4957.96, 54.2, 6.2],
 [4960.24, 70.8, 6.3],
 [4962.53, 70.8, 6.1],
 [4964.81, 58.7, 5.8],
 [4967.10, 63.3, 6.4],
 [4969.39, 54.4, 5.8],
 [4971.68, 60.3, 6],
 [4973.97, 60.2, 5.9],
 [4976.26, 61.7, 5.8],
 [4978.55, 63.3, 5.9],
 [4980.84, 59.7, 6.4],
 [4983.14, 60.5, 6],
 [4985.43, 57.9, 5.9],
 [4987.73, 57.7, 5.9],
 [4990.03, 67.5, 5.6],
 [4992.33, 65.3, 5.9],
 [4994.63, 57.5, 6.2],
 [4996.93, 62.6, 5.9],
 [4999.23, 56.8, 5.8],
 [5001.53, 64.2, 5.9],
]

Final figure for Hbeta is 2.7 angstrom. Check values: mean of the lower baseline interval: 67.4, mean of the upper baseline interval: 61.6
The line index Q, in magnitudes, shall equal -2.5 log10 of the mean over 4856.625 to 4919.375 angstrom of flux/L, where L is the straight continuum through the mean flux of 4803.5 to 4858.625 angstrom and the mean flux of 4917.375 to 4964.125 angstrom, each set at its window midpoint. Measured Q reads 0.09 mag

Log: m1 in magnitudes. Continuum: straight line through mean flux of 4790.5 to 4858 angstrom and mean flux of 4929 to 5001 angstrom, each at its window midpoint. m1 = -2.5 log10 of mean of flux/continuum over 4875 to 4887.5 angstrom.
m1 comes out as 0.12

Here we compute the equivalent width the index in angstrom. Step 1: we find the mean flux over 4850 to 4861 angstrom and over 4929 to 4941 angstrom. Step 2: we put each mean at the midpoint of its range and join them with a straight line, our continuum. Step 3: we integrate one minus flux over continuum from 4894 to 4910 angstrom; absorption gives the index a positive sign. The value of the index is -0.44 angstrom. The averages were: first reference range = 58.7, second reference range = 68.2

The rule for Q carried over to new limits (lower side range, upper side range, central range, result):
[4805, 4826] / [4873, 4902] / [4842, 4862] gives 0.09 mag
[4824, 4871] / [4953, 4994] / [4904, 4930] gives 0.05 mag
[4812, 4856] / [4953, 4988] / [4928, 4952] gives -0.07 mag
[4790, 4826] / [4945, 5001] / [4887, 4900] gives -0.03 mag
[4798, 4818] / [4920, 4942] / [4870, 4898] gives 0.06 mag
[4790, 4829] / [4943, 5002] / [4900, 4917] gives 0.05 mag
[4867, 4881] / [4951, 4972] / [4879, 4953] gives -0.07 mag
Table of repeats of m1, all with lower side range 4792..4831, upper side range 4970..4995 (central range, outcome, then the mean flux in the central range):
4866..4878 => 0.16 mag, 57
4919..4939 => -0.02 mag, 64.7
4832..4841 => 0.08 mag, 63.3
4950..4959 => 0.04 mag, 60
